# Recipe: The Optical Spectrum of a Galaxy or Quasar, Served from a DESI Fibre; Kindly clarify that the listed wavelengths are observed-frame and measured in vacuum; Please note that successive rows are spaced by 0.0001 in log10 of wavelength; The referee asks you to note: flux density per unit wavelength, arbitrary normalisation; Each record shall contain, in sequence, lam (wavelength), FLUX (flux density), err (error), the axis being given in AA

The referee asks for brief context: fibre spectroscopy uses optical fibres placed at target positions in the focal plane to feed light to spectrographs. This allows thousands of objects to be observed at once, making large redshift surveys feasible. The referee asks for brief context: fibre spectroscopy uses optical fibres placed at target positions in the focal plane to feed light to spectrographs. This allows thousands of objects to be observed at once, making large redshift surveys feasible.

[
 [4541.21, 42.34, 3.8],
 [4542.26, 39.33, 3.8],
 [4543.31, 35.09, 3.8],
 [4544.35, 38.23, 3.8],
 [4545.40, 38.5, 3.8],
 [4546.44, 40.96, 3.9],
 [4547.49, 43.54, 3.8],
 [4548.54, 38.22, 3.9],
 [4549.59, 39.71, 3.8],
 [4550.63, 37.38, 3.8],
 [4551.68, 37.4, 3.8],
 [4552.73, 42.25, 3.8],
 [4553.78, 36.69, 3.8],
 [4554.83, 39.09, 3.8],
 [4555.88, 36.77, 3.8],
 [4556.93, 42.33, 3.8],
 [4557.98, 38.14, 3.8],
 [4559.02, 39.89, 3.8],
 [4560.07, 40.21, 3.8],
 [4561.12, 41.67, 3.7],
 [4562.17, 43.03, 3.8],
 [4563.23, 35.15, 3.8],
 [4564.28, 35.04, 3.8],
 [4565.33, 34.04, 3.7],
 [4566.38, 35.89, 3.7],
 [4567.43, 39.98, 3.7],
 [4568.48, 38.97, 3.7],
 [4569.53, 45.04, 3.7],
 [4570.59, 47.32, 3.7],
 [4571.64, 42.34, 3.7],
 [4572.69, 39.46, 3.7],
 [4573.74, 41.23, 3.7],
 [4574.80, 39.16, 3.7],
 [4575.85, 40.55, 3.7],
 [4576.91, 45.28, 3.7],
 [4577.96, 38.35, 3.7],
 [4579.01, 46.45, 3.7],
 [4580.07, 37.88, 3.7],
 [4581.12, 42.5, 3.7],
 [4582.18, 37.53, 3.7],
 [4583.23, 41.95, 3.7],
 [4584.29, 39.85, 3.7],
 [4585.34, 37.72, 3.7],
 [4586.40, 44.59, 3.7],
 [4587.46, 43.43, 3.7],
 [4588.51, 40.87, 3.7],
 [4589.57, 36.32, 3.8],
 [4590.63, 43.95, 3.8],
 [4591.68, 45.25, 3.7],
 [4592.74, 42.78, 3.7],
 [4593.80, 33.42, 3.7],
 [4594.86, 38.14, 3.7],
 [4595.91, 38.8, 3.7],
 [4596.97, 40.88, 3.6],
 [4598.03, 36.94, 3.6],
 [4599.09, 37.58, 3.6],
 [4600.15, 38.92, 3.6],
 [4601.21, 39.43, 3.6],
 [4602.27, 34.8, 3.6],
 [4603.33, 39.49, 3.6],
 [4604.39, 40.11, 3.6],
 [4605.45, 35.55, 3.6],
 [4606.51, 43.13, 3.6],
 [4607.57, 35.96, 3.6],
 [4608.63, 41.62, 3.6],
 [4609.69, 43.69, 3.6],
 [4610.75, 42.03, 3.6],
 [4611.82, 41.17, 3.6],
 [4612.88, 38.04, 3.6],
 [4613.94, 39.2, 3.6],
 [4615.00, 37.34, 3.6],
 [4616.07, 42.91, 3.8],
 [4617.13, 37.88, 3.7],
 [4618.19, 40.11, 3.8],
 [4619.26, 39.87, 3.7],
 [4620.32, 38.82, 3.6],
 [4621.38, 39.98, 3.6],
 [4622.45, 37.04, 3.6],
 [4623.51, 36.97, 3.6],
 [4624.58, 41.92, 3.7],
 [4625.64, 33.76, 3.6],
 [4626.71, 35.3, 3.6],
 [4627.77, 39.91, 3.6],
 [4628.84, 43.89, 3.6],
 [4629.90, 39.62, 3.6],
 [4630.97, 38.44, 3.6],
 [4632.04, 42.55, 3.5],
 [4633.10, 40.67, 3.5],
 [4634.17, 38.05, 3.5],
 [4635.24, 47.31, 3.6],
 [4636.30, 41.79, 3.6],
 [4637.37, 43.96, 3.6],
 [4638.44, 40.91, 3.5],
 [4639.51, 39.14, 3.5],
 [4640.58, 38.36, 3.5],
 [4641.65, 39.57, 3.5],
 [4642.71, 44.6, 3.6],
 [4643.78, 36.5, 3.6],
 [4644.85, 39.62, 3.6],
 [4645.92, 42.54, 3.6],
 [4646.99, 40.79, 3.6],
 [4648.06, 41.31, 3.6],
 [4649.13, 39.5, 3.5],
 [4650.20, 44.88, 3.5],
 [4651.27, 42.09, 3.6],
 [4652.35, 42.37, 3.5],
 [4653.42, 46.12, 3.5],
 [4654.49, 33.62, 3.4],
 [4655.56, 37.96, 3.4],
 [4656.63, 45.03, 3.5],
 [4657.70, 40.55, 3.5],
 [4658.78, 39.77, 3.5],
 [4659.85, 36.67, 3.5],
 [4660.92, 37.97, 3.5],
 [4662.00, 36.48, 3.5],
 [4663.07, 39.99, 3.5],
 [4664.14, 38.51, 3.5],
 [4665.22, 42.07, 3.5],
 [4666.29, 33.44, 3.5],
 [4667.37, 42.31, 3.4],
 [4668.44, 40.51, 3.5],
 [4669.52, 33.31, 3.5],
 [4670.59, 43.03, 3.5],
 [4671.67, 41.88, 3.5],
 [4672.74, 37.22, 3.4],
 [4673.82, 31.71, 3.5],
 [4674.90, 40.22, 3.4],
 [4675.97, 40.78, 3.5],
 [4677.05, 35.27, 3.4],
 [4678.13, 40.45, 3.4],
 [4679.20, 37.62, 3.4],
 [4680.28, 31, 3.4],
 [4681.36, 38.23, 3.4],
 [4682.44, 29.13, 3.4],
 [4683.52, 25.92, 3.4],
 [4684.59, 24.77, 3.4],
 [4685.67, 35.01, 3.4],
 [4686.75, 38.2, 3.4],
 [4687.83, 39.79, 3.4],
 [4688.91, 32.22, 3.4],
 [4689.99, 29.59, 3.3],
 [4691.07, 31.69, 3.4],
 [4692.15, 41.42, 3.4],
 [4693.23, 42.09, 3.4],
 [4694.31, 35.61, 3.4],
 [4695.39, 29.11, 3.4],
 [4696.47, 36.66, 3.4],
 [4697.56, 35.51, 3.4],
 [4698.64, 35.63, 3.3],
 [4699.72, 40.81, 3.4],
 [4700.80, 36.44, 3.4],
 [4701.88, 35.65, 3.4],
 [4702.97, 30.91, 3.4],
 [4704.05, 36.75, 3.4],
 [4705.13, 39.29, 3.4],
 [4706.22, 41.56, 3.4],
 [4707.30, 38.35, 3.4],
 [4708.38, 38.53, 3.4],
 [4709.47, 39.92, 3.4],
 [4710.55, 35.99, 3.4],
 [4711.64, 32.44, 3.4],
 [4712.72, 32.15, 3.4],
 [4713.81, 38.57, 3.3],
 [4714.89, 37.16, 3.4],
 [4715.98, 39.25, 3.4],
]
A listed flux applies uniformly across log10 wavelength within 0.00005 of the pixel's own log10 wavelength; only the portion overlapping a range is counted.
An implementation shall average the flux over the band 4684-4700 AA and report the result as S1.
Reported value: 35.1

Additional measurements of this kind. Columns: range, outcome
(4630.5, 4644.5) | 40.9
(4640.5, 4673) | 40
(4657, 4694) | 36.8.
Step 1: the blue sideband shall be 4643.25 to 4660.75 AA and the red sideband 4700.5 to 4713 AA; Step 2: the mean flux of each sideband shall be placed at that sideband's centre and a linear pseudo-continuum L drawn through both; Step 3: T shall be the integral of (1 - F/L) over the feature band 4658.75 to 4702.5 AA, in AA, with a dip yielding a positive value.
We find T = 2.4 AA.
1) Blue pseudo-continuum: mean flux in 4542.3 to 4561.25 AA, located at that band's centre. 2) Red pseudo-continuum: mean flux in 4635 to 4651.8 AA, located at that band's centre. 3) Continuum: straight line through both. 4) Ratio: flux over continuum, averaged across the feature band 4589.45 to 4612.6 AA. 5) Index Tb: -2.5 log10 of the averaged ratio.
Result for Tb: 0.02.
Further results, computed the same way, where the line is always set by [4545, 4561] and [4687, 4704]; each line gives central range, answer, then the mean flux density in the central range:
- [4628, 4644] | -0.107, 41.1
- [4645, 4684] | -0.062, 38.6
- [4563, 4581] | -0.036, 40.3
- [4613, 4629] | -0.034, 38.9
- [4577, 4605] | -0.042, 40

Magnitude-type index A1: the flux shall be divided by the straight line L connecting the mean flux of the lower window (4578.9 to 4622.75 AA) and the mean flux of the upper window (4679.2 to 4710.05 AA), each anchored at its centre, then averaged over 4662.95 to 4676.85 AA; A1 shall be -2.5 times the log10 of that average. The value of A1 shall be -0.06 mag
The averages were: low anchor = 39.8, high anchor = 35.4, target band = 38.7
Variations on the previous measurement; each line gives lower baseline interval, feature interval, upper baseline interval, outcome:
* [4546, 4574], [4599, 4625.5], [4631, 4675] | 0.02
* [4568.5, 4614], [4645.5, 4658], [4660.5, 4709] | -0.10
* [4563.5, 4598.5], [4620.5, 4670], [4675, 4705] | -0.07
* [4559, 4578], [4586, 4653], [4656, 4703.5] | -0.04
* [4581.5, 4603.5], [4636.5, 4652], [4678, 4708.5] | -0.10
